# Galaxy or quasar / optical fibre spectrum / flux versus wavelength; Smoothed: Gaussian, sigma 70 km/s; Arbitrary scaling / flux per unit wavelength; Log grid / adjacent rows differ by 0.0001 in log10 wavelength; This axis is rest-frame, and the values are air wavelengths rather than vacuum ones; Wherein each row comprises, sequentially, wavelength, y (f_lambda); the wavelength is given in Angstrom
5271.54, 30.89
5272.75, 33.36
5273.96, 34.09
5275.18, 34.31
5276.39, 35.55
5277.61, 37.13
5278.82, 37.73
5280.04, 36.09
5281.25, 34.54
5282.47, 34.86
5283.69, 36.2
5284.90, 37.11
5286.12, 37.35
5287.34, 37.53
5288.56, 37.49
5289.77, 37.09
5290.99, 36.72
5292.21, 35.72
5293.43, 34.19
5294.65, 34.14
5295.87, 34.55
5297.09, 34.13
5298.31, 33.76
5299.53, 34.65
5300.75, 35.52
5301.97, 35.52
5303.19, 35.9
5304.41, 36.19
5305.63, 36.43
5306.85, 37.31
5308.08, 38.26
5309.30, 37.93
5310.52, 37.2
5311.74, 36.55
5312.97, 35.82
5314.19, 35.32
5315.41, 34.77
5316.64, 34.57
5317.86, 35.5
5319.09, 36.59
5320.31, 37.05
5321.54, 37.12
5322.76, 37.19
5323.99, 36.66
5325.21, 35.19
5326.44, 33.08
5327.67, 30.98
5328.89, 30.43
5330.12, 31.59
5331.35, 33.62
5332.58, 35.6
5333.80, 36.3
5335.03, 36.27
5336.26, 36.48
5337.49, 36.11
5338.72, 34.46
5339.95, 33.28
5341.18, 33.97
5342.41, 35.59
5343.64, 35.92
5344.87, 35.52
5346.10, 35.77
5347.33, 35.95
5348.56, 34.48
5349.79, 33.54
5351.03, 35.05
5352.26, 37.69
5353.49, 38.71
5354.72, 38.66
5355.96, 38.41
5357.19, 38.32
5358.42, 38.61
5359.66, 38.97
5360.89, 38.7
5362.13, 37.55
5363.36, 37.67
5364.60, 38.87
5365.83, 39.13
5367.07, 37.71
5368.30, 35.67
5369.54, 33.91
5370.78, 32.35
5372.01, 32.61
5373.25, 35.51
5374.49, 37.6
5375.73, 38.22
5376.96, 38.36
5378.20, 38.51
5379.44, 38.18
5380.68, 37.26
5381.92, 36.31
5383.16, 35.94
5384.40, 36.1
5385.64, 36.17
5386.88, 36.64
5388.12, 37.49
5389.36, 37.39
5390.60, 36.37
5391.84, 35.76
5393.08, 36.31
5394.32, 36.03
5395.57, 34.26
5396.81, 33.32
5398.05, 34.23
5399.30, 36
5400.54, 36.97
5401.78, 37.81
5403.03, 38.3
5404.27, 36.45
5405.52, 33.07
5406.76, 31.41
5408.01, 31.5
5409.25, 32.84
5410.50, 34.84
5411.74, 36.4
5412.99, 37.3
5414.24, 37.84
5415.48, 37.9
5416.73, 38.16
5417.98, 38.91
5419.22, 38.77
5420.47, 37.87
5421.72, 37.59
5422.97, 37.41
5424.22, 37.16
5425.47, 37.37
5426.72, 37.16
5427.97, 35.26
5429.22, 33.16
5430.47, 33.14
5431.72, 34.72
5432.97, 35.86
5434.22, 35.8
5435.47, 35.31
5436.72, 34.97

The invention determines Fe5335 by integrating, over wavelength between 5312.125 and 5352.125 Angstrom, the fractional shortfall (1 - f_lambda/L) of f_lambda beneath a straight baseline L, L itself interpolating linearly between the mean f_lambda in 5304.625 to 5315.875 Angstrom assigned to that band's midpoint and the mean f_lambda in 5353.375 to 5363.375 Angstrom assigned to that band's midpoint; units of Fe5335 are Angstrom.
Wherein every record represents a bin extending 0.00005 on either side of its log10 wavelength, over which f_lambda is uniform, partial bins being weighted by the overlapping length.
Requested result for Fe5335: 2.6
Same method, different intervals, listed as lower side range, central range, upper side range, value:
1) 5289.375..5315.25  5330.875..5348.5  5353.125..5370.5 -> 0.8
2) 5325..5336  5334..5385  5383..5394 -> -2.1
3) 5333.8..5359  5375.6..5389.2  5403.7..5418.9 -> -0.5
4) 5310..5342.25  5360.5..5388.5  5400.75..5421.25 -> -0.8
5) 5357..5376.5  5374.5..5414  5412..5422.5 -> 1.5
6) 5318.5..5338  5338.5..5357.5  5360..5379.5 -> 0.0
